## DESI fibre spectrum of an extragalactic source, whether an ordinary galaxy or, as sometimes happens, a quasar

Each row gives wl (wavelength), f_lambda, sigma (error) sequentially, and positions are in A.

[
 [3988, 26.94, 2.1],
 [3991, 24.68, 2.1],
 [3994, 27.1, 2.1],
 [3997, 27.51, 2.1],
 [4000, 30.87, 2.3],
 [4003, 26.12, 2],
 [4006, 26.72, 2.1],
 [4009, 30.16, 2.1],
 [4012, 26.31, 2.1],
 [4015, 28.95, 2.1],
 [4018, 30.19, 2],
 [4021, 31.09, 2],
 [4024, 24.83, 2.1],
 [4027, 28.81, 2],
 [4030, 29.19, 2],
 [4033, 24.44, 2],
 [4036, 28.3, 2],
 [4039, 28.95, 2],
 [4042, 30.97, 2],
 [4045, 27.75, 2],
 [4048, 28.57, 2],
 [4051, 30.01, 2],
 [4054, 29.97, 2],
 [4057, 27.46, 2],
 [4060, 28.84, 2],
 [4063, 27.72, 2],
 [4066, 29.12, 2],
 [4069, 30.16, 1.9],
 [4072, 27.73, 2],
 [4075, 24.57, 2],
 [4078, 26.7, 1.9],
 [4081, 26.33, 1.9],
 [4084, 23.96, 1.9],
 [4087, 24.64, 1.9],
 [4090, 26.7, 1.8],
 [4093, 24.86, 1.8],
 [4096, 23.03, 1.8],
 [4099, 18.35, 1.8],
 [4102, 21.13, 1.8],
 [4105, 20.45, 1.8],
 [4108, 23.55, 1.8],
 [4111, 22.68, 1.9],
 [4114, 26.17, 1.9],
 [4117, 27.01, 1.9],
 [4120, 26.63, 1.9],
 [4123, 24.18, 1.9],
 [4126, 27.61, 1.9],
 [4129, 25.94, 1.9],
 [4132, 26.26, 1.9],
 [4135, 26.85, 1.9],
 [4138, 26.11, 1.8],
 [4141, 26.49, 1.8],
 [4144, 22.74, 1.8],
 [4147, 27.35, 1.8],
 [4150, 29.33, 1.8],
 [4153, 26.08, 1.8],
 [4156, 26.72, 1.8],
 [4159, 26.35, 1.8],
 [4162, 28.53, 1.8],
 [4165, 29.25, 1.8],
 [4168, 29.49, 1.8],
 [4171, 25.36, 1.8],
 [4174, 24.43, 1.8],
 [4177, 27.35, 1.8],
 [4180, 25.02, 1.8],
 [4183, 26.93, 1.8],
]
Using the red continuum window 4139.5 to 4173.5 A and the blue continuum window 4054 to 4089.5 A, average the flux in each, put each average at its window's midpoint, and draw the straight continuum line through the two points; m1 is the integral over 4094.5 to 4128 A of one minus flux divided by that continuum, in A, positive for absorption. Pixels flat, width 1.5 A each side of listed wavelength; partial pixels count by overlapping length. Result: 4.1 A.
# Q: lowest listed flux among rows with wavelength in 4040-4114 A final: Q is 18.35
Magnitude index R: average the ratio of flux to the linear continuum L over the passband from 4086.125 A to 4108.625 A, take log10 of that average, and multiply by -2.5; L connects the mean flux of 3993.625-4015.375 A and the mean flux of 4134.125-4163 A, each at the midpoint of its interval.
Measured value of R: 0.189 mag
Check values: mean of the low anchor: 28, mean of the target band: 22.8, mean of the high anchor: 26.6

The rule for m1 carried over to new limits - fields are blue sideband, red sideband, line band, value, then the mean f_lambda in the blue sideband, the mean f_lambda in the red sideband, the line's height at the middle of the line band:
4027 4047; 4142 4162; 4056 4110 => 4.7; 28.3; 26.6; 27.6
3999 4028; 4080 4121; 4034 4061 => -2.3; 28.4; 23.9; 26.6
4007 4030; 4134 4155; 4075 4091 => 1.1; 28.6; 26.4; 27.5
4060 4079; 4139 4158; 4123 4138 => 0.2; 27.8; 26.4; 26.7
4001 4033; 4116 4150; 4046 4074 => -1.4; 28.1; 26.2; 27.4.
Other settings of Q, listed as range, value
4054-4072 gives 27.46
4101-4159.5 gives 20.45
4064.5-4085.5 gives 23.96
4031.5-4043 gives 24.44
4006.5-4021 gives 26.31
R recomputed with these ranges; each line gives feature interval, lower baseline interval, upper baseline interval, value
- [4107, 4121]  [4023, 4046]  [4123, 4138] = 0.06 mag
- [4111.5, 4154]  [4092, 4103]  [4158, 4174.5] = -0.07 mag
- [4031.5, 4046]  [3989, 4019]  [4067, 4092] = -0.04 mag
